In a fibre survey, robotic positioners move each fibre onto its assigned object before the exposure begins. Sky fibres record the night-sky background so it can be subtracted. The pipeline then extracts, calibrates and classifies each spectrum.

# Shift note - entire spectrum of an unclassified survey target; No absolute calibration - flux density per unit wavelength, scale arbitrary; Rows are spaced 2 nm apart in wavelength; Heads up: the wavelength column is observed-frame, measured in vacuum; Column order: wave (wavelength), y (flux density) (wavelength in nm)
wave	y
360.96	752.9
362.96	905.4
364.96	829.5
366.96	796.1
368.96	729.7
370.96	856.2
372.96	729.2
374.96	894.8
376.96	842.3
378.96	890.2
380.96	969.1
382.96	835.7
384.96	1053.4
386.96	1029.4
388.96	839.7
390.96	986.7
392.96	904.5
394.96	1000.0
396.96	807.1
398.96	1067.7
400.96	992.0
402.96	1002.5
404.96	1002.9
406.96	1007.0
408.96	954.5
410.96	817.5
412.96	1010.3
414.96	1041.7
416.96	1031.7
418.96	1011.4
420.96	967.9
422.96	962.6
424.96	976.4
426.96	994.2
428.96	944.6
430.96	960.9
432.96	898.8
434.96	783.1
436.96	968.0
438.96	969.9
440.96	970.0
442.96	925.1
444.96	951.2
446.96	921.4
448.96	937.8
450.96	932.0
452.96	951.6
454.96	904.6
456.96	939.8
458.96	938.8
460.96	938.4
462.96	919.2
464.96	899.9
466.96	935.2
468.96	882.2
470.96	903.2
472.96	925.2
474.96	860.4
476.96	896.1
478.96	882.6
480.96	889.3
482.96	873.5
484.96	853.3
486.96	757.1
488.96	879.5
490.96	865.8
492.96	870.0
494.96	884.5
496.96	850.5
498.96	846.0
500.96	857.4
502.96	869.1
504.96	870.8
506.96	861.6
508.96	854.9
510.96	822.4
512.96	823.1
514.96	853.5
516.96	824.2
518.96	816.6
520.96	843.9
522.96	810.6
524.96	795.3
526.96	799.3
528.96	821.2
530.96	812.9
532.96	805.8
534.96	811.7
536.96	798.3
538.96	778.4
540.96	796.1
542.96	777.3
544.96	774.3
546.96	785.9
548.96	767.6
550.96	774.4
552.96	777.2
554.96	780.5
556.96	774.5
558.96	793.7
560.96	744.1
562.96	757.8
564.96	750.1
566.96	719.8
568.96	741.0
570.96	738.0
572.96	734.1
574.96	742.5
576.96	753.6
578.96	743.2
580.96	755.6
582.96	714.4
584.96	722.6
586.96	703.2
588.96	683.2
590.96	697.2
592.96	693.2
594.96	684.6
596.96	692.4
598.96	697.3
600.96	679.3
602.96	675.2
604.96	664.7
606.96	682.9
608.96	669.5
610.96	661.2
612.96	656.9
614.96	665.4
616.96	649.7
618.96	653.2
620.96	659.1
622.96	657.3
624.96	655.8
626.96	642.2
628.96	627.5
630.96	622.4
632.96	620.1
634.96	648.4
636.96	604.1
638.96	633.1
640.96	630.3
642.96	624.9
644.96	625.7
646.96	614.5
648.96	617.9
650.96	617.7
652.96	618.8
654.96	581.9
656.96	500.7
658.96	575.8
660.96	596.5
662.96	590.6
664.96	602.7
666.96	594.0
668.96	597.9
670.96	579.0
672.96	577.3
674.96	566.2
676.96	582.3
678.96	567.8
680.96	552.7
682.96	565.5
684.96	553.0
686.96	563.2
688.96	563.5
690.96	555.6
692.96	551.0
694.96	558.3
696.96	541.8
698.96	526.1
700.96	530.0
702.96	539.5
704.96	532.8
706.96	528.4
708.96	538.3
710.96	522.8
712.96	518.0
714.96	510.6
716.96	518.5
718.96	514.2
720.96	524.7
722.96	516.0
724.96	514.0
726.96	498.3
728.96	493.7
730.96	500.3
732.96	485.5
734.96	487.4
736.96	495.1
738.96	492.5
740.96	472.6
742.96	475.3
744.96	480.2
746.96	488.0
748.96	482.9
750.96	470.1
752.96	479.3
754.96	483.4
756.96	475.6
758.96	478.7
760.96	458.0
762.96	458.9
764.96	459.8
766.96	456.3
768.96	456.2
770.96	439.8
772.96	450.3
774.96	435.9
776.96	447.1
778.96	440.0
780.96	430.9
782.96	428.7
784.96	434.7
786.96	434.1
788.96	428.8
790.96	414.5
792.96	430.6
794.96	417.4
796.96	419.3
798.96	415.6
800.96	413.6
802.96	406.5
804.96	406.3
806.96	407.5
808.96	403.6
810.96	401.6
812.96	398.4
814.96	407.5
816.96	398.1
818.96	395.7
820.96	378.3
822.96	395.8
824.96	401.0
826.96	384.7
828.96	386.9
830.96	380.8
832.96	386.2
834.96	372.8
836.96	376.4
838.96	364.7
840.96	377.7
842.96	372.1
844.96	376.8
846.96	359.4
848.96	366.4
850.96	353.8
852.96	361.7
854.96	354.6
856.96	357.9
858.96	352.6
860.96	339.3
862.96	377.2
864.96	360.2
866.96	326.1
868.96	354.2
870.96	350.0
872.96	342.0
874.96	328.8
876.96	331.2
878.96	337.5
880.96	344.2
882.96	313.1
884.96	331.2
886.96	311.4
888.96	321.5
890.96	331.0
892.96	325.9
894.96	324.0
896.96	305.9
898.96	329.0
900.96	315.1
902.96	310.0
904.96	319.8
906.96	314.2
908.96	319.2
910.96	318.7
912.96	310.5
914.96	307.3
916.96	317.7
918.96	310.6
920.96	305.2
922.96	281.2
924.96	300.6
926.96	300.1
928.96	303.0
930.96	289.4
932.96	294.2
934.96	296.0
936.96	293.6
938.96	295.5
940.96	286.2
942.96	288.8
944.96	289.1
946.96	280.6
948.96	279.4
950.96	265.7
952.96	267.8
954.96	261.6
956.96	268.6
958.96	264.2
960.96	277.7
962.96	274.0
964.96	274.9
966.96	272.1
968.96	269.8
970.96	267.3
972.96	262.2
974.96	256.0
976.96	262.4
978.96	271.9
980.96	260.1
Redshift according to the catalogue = 0.00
